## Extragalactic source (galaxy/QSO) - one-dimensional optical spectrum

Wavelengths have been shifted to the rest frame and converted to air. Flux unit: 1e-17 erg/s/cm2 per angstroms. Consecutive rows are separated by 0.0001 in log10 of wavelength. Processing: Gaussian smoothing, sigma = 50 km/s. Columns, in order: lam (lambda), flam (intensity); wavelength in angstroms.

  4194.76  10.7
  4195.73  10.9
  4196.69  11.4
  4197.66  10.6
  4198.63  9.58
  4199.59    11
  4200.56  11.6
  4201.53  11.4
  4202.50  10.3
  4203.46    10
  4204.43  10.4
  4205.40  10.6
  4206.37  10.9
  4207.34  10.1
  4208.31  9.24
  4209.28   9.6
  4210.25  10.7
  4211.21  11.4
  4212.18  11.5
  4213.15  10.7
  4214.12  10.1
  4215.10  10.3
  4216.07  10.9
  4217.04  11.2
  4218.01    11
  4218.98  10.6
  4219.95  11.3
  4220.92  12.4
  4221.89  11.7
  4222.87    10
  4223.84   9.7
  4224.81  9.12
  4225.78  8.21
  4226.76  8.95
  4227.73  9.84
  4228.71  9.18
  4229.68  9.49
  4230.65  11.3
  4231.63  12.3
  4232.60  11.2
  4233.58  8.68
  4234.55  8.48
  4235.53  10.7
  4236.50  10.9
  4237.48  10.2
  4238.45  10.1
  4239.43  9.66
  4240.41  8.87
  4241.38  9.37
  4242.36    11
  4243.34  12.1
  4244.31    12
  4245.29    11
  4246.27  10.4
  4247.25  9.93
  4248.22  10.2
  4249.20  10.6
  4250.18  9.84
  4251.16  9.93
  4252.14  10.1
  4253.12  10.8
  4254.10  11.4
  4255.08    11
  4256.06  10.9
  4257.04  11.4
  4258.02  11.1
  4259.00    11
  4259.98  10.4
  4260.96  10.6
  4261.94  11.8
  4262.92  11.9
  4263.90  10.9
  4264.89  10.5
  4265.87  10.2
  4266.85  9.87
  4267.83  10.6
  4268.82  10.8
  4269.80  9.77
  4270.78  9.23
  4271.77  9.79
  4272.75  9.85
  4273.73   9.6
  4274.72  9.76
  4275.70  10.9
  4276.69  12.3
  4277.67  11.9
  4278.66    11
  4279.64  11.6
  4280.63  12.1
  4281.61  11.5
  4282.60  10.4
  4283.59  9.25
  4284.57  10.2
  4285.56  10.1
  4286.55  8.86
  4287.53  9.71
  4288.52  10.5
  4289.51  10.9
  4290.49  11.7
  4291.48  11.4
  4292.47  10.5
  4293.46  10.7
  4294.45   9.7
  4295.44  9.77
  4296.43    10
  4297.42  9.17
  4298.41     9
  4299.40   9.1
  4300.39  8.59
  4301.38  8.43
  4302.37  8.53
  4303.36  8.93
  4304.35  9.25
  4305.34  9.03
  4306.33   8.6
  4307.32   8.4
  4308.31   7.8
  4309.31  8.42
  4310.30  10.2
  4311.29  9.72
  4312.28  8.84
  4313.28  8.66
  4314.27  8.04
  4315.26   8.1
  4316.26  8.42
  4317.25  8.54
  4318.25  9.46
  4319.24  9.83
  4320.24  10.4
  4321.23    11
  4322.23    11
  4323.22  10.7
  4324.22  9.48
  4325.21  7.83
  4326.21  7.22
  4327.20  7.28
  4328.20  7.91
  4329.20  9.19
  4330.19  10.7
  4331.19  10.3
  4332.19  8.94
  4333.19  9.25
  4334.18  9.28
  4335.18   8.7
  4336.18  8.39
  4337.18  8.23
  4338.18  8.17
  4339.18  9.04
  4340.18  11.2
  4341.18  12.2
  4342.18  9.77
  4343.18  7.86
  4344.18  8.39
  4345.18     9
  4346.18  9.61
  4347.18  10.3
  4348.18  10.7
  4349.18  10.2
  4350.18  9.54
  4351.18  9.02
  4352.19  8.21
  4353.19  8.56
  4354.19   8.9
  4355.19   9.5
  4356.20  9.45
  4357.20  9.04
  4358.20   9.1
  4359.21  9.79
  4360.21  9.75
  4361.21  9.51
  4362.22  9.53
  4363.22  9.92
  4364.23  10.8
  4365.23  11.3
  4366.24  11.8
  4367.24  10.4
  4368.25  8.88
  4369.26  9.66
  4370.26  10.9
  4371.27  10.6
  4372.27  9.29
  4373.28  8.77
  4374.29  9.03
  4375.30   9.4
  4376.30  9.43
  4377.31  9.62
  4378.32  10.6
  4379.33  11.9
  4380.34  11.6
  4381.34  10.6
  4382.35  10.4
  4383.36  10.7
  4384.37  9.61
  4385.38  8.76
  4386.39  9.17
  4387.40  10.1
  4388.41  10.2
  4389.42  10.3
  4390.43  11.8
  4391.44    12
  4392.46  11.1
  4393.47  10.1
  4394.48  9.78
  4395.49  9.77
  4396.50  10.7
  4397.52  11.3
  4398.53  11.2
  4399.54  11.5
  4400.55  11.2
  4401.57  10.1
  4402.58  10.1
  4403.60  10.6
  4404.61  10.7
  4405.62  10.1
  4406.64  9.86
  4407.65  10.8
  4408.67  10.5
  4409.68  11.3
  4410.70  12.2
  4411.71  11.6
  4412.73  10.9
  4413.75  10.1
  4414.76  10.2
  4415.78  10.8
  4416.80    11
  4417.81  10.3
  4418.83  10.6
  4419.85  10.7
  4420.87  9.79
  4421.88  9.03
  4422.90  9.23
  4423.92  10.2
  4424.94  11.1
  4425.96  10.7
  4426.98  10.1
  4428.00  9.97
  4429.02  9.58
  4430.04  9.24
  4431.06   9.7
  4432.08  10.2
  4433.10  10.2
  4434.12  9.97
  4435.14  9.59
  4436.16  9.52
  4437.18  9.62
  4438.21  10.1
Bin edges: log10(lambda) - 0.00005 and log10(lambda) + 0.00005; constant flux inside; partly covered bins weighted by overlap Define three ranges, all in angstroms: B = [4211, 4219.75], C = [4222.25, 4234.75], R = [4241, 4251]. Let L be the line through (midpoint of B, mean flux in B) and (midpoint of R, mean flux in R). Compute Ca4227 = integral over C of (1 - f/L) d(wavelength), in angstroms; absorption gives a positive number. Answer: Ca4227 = 1.14 angstroms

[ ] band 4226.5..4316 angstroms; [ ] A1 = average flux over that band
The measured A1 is 10.1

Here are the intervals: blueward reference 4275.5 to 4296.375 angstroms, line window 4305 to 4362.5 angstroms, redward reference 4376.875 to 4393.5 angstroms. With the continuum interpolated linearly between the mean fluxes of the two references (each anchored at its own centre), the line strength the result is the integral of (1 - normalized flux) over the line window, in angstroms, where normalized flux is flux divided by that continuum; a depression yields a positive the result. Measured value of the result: 7.6 angstroms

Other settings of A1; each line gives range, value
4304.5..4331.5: 9.07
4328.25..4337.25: 9.2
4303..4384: 9.49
